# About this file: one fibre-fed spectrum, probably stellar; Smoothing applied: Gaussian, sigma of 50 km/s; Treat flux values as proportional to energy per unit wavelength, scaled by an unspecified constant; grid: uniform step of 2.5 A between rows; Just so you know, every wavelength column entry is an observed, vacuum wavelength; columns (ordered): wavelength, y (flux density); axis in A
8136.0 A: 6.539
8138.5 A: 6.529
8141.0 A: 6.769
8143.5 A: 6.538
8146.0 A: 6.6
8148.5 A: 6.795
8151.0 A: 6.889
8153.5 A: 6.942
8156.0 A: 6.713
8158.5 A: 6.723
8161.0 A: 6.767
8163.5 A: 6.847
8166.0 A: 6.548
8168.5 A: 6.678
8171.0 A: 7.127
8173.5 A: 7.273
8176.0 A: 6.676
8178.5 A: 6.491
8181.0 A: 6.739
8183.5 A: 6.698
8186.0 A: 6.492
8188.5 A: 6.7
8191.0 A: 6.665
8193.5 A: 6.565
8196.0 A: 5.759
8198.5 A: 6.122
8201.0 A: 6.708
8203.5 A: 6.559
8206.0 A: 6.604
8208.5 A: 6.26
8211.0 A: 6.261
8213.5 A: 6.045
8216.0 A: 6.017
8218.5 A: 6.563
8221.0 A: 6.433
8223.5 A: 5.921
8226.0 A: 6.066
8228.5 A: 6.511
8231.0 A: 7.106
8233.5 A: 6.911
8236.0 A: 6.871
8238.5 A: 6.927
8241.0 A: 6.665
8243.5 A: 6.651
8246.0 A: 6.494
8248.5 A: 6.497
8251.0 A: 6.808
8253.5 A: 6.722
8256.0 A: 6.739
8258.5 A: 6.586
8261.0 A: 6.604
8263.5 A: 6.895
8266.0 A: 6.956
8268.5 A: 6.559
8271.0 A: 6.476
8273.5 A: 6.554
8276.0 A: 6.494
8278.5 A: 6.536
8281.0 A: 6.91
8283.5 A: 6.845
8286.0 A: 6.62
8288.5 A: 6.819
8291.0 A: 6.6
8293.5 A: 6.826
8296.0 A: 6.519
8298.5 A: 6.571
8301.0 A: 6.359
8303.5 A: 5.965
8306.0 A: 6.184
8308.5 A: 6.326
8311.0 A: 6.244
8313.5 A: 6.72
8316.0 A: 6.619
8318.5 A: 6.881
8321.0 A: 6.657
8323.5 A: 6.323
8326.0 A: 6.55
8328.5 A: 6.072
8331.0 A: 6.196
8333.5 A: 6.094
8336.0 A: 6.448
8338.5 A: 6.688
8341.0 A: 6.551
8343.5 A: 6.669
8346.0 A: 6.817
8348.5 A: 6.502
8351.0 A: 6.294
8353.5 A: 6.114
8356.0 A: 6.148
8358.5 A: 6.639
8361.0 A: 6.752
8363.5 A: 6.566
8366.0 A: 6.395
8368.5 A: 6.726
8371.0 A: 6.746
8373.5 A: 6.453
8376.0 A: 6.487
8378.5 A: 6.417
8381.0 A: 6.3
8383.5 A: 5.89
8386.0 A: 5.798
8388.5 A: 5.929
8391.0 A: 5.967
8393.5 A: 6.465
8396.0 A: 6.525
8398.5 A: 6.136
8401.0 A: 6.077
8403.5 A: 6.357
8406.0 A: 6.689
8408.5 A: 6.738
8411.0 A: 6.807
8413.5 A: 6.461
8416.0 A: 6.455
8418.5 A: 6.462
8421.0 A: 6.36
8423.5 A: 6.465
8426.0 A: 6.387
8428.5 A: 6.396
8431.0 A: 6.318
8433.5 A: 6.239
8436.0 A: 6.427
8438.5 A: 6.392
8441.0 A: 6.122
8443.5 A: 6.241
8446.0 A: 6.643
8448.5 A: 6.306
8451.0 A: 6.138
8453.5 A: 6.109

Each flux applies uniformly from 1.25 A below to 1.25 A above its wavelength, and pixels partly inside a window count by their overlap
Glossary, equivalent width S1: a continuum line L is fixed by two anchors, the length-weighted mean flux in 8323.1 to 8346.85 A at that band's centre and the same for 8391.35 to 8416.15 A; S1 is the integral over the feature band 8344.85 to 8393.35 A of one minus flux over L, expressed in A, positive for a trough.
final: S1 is 0.6 A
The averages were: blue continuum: 6.44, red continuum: 6.45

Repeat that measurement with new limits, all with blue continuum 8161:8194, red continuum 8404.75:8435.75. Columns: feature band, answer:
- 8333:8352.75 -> 0.1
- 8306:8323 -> 0.1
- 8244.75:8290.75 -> -0.2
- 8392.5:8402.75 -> 0.3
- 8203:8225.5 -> 1.4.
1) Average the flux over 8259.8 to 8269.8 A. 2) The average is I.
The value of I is 6.75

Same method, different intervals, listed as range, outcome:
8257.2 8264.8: 6.7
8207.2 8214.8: 6.19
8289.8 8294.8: 6.71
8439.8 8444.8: 6.19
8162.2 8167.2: 6.7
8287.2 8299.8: 6.67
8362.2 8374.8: 6.58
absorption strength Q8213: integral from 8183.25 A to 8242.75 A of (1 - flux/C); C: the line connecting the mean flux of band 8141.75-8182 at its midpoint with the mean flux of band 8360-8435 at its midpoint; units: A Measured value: 1.9 A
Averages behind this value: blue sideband 6.77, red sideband 6.39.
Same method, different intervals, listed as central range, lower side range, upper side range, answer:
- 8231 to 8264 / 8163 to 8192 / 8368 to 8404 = -0.7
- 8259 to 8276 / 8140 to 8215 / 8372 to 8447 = -0.4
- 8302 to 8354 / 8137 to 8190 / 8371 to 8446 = 0.4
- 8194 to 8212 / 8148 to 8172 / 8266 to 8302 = 1.1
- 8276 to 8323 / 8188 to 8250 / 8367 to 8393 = -1.4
